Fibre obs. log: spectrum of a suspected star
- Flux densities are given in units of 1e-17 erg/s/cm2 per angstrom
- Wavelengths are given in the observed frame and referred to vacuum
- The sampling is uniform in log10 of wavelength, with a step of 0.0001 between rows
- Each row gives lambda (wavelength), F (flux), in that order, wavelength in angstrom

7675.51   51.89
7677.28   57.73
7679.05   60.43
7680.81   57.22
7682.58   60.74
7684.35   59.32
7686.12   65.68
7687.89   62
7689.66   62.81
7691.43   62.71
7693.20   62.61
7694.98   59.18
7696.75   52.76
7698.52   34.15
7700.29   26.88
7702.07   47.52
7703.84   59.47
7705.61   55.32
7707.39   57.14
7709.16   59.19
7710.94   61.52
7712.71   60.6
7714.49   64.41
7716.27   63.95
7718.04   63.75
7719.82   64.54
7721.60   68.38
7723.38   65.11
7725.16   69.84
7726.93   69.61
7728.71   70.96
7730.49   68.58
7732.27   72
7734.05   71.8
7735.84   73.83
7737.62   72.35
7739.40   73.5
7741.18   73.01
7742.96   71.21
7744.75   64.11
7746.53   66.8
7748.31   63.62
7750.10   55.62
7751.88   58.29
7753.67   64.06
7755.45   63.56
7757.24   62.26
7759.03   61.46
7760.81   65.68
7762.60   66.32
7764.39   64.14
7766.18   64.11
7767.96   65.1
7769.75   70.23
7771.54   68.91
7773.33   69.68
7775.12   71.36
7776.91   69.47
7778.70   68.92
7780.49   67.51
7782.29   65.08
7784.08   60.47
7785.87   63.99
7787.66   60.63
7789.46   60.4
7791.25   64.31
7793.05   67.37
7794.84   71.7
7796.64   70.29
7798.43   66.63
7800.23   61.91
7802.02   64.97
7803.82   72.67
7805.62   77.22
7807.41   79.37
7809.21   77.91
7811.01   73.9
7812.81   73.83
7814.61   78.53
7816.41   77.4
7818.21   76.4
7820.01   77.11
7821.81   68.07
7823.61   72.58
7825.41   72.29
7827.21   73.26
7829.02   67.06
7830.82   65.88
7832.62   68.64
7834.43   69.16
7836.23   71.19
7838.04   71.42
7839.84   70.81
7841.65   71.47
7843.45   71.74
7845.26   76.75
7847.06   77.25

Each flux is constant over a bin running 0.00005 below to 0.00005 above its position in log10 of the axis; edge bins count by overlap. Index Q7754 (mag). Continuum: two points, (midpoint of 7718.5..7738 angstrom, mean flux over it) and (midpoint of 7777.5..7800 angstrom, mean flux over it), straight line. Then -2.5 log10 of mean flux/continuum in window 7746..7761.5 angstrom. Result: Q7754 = 0.09 mag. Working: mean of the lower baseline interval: 69.5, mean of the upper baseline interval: 65.5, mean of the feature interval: 62.2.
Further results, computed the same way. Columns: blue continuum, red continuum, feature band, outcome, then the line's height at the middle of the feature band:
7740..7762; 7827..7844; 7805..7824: -0.11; 68.5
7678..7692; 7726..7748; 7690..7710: 0.21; 64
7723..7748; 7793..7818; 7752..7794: 0.10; 71.5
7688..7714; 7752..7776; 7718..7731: -0.15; 58.8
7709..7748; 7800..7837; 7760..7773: 0.05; 69.8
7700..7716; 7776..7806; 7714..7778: -0.11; 60.8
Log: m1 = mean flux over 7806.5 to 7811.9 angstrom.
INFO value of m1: 77.1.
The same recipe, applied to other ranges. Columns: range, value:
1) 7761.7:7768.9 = 65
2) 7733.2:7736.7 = 72.6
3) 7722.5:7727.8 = 68.3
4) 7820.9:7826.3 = 71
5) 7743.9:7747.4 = 65.5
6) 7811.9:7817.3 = 76.5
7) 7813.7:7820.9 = 77.3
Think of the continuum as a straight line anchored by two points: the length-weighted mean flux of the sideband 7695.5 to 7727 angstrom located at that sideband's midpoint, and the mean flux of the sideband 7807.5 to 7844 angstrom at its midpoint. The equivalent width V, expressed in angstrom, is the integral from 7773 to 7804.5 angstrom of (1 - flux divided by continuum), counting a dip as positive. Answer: 0.62 angstrom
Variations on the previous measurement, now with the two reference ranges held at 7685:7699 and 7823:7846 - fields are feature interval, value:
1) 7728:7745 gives -2.48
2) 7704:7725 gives -0.67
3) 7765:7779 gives -0.63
